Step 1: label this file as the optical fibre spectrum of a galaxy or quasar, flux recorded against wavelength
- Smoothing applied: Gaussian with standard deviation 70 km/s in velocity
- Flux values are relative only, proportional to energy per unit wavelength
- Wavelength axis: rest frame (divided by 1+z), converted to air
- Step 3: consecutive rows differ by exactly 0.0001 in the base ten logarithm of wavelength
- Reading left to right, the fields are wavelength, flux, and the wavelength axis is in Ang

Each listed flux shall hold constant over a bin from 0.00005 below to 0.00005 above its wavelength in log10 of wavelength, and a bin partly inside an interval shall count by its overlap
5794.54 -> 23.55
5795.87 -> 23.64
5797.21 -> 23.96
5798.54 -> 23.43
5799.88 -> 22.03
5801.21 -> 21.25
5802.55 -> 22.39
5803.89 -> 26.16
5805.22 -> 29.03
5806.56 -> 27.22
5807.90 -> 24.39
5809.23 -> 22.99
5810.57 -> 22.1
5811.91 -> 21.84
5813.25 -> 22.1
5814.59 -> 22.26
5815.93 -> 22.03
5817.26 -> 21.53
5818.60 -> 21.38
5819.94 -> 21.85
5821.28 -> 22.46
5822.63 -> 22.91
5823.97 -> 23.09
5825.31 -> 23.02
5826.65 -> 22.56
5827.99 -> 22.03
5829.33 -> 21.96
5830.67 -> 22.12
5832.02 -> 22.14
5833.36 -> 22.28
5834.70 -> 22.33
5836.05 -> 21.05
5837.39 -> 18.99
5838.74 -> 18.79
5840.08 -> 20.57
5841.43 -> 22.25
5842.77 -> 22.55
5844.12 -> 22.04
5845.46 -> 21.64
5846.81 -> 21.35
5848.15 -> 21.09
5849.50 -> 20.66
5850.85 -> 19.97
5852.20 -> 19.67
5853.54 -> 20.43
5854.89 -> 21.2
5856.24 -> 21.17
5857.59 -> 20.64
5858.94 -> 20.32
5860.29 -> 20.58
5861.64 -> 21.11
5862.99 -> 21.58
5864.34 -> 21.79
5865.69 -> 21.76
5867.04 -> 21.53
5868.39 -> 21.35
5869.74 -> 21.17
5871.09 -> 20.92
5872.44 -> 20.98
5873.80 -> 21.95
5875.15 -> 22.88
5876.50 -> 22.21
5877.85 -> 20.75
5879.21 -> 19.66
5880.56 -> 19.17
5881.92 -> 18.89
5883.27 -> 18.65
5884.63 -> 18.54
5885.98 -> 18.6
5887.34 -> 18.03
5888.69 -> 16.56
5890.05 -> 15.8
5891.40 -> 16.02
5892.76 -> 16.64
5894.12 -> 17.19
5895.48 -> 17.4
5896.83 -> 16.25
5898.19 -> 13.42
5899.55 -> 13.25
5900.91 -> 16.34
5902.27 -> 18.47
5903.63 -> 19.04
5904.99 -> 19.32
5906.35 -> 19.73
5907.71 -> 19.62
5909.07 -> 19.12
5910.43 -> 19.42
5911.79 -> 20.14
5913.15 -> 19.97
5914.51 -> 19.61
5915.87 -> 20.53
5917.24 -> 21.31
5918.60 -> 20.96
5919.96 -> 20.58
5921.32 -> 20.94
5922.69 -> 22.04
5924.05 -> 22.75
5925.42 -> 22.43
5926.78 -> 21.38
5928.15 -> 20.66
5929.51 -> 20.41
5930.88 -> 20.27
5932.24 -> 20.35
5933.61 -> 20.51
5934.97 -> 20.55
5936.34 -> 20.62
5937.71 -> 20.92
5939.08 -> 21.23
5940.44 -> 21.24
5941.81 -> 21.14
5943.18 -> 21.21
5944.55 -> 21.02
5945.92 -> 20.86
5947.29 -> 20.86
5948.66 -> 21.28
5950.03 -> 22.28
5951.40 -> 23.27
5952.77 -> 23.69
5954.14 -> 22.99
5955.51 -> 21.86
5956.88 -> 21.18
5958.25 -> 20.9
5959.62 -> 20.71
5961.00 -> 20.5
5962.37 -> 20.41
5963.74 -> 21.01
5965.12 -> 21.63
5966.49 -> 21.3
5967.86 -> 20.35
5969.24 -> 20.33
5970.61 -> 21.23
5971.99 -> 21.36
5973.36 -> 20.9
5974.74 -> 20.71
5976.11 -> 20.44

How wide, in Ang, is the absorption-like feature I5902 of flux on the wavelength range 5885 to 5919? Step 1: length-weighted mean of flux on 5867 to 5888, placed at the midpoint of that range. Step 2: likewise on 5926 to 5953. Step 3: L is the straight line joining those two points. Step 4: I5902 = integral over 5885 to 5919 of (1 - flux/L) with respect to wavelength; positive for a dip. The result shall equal 4.2 Ang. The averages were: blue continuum 20.3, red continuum 21.2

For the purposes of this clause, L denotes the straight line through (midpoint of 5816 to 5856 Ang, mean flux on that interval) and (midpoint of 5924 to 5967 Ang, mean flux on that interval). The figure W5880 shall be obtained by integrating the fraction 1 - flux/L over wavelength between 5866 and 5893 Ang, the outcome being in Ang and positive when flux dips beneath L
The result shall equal 2.3 Ang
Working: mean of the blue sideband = 21.5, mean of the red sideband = 21.3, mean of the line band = 19.6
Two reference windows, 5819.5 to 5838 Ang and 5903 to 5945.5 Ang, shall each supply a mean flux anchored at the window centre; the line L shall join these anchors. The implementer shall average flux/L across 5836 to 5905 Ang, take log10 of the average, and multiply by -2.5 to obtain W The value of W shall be 0.10 mag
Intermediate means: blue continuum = 22.1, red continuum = 20.6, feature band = 19.6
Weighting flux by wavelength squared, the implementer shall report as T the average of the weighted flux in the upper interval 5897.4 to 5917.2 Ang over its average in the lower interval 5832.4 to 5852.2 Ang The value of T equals 0.9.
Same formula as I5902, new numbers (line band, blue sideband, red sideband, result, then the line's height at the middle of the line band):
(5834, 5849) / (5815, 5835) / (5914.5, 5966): 0.7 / 22.1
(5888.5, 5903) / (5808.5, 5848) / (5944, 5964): 3.7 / 21.7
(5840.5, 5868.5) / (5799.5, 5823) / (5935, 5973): 1.7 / 22.6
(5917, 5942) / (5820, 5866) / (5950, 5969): 0.5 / 21.5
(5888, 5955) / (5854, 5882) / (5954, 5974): 3.9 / 21.1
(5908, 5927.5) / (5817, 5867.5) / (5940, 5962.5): 0.6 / 21.5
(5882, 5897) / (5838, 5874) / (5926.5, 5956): 2.7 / 21.2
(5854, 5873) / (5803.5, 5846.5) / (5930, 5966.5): 0.8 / 22.1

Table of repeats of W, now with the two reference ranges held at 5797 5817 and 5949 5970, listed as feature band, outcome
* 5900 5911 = 0.18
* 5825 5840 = 0.08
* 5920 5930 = 0.02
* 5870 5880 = 0.06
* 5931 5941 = 0.05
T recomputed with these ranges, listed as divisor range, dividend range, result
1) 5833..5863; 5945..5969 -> 1.06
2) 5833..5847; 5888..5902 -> 0.77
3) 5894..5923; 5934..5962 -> 1.15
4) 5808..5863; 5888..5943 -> 0.92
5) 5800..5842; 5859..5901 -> 0.87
